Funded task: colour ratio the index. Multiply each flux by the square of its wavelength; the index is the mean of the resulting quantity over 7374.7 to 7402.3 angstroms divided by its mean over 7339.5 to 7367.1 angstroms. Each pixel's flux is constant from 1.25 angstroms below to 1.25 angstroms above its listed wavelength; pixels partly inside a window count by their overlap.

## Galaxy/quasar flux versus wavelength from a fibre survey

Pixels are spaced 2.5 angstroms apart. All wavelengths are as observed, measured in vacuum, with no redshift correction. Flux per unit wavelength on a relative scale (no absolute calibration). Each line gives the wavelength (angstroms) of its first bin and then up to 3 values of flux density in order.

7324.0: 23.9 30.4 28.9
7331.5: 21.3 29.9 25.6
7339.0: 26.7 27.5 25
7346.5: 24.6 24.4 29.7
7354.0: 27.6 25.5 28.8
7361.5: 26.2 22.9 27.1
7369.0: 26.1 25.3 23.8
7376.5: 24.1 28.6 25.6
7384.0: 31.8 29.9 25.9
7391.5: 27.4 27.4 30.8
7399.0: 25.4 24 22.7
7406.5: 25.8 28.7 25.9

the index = 1.05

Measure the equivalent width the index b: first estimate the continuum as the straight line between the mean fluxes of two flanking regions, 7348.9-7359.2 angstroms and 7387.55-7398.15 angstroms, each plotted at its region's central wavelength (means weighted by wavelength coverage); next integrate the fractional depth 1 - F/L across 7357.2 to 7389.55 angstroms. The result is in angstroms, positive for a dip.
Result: 1.13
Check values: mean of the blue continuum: 27.3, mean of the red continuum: 27.8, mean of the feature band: 26.6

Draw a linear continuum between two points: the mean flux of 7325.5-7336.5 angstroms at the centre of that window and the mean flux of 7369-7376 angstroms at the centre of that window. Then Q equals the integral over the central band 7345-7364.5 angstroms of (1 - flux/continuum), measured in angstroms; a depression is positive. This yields -0.3 angstroms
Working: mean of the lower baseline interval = 27.3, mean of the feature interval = 26.3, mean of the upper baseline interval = 24.8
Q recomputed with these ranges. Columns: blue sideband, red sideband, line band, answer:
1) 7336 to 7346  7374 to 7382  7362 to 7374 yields 0.30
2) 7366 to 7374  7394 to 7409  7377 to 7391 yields -1.18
